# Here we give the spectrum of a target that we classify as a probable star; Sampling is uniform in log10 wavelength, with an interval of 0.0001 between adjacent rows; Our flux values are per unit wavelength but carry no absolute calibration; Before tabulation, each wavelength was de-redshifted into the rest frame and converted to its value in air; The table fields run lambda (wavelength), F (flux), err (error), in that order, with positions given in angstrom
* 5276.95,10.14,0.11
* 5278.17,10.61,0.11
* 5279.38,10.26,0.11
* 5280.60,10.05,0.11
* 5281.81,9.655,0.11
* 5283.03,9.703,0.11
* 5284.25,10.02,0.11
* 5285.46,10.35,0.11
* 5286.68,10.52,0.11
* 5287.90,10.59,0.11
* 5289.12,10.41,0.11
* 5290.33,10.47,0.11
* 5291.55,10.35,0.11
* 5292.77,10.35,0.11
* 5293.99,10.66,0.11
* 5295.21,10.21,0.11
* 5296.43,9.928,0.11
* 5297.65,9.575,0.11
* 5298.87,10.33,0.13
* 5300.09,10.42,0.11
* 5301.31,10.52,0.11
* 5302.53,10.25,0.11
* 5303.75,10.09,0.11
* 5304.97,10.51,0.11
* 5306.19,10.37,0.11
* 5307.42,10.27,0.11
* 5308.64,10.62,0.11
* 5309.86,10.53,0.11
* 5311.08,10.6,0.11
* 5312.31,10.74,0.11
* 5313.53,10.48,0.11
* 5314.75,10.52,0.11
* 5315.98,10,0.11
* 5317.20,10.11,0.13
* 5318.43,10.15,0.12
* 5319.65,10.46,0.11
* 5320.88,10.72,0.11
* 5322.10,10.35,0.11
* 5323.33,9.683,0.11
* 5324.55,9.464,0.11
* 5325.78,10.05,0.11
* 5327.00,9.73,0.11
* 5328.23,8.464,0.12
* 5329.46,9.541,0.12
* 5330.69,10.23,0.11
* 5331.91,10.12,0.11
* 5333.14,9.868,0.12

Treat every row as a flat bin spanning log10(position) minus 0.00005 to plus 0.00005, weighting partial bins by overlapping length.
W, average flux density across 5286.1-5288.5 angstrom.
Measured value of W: 10.5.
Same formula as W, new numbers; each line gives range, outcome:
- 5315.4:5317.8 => 10.1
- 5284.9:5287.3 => 10.4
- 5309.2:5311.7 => 10.6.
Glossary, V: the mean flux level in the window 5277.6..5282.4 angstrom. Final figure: 10.2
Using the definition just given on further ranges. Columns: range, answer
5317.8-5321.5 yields 10.4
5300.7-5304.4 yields 10.3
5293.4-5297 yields 10.3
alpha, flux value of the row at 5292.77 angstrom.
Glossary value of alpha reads 10.35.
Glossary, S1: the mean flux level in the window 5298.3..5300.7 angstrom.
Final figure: 10.4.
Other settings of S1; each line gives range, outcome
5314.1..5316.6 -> 10.3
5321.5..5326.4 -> 9.89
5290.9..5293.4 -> 10.3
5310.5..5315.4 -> 10.6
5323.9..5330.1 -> 9.45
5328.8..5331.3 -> 9.85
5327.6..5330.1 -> 8.99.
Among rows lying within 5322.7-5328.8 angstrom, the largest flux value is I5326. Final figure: 10.05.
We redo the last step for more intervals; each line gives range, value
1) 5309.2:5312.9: 10.74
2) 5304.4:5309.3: 10.62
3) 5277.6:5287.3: 10.61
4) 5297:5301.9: 10.52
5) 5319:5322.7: 10.72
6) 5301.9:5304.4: 10.25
